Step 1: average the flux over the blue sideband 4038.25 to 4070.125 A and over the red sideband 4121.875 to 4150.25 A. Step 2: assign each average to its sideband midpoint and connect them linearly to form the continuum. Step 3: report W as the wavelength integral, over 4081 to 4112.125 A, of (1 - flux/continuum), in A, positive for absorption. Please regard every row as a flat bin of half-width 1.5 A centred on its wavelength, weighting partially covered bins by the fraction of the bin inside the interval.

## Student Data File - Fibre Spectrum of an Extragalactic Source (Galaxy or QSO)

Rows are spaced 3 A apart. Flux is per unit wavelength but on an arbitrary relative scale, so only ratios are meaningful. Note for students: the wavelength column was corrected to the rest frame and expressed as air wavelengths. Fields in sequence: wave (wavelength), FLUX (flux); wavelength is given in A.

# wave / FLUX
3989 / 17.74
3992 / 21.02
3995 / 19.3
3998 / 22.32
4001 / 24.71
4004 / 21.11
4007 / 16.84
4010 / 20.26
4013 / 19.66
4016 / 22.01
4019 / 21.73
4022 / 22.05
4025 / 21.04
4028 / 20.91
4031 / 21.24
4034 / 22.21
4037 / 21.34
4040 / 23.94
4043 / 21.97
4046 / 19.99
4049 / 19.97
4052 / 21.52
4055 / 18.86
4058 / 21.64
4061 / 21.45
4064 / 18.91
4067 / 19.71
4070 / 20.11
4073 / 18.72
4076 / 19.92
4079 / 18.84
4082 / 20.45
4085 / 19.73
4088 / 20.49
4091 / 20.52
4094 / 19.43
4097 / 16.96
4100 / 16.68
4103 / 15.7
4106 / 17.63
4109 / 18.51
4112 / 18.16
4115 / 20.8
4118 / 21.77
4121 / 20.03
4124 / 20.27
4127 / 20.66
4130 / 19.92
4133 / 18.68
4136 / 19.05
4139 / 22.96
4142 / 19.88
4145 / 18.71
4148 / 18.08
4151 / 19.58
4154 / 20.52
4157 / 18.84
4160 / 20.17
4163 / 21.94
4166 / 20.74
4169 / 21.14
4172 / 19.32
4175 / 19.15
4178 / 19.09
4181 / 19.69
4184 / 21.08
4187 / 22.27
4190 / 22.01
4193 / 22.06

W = 2.6 A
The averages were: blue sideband 20.8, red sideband 19.8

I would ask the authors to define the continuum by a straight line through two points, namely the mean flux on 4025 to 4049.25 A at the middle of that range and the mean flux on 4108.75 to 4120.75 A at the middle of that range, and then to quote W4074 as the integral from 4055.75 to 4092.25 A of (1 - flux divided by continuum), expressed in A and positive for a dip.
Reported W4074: 1.3 A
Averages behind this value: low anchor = 21.5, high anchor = 20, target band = 20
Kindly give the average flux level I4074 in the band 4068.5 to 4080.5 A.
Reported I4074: 19.4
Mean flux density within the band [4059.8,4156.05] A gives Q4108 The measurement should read 19.5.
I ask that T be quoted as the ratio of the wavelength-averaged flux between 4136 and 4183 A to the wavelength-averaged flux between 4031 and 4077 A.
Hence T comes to 0.96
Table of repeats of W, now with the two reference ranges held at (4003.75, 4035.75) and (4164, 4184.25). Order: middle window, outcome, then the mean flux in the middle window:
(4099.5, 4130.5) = 1.8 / 19.2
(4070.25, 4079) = 0.5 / 19.4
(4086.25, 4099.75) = 0.9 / 19.1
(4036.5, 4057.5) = -0.4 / 21.1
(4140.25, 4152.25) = 0.6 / 19.1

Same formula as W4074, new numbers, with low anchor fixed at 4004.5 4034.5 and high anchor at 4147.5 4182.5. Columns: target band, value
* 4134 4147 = 0.02 A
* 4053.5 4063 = -0.01 A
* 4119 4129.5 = -0.11 A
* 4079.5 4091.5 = 0.13 A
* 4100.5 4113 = 1.75 A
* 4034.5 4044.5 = -0.85 A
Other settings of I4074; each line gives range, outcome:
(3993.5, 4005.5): 21.9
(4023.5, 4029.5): 21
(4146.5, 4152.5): 18.8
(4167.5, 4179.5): 19.7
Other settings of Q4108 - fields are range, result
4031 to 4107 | 19.9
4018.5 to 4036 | 21.5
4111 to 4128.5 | 20.3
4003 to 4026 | 20.6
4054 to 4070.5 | 20.2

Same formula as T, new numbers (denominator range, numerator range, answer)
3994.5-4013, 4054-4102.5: 0.94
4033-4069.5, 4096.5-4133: 0.91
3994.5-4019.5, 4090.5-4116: 0.87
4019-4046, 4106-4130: 0.91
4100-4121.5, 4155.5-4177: 1.08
